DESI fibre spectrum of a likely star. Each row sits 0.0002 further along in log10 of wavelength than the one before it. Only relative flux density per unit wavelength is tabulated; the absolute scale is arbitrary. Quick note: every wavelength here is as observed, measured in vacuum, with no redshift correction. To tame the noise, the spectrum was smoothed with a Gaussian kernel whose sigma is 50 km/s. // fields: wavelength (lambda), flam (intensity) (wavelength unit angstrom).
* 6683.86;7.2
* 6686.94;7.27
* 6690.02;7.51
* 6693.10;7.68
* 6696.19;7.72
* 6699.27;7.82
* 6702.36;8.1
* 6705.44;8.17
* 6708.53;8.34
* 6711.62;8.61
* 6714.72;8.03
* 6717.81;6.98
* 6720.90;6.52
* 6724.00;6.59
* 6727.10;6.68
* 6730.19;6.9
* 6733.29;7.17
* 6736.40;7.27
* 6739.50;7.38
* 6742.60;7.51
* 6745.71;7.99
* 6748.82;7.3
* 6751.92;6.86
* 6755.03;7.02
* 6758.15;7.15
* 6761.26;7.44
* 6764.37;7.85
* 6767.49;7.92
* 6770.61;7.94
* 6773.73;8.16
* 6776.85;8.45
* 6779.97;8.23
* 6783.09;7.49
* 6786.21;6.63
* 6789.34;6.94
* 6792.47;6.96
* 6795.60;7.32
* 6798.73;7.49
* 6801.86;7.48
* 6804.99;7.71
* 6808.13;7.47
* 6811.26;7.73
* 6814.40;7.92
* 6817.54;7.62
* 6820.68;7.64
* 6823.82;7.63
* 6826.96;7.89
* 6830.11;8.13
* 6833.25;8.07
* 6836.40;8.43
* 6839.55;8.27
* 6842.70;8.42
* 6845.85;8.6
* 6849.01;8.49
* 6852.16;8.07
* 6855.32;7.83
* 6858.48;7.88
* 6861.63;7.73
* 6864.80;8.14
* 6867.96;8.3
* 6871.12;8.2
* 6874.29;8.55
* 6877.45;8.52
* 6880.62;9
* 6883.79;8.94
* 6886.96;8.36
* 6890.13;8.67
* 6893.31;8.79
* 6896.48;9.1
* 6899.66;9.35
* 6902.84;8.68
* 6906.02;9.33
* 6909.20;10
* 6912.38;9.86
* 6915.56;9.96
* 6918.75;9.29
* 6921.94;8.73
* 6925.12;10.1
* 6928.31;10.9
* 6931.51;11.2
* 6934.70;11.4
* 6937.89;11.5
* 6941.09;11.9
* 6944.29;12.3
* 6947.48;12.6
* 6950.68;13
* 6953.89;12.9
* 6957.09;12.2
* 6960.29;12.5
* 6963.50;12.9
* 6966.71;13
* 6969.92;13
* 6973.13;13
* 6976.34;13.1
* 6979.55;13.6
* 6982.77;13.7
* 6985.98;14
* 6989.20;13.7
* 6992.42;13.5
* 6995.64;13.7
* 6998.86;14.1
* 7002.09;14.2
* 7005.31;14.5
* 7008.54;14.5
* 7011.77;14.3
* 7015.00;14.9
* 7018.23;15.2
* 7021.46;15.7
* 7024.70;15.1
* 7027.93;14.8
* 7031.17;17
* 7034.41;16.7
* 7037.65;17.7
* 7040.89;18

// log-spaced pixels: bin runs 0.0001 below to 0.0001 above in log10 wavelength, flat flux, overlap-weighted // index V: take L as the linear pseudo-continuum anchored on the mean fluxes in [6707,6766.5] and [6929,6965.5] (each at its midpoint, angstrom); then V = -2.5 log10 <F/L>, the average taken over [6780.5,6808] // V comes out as 0.19 mag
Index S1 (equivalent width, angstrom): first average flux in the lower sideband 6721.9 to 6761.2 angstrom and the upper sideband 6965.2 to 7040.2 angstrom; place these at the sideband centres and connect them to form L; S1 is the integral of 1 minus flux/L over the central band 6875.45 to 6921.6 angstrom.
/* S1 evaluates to 9.84 angstrom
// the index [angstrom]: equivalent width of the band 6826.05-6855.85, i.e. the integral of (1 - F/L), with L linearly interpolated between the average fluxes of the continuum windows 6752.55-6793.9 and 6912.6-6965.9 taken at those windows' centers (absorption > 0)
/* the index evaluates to 2.9 angstrom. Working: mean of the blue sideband 7.54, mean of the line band 8.24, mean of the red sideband 11.4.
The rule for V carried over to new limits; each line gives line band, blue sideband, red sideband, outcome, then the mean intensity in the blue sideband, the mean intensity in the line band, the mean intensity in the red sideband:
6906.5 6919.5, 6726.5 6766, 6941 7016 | 0.193 mag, 7.29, 9.77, 13.4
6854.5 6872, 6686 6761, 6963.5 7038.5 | 0.339 mag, 7.44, 8.02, 14.4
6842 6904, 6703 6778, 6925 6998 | 0.242 mag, 7.51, 8.48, 12.7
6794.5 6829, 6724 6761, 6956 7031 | 0.184 mag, 7.19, 7.64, 14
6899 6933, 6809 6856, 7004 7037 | 0.157 mag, 8.05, 9.77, 15.3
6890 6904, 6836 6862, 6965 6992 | 0.134 mag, 8.2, 8.95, 13.4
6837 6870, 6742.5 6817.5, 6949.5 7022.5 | 0.188 mag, 7.54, 8.18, 13.7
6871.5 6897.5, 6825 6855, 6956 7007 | 0.136 mag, 8.24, 8.71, 13.4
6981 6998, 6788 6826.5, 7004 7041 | 0.049 mag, 7.51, 13.7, 15.6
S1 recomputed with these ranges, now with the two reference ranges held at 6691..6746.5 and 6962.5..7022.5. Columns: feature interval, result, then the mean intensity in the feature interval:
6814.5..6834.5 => 4.3 angstrom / 7.83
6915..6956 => 4.4 angstrom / 11.3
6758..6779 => 1.9 angstrom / 7.9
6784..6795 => 2.7 angstrom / 6.92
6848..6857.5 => 2.3 angstrom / 8.09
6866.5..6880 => 3.3 angstrom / 8.44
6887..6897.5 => 2.5 angstrom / 8.77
